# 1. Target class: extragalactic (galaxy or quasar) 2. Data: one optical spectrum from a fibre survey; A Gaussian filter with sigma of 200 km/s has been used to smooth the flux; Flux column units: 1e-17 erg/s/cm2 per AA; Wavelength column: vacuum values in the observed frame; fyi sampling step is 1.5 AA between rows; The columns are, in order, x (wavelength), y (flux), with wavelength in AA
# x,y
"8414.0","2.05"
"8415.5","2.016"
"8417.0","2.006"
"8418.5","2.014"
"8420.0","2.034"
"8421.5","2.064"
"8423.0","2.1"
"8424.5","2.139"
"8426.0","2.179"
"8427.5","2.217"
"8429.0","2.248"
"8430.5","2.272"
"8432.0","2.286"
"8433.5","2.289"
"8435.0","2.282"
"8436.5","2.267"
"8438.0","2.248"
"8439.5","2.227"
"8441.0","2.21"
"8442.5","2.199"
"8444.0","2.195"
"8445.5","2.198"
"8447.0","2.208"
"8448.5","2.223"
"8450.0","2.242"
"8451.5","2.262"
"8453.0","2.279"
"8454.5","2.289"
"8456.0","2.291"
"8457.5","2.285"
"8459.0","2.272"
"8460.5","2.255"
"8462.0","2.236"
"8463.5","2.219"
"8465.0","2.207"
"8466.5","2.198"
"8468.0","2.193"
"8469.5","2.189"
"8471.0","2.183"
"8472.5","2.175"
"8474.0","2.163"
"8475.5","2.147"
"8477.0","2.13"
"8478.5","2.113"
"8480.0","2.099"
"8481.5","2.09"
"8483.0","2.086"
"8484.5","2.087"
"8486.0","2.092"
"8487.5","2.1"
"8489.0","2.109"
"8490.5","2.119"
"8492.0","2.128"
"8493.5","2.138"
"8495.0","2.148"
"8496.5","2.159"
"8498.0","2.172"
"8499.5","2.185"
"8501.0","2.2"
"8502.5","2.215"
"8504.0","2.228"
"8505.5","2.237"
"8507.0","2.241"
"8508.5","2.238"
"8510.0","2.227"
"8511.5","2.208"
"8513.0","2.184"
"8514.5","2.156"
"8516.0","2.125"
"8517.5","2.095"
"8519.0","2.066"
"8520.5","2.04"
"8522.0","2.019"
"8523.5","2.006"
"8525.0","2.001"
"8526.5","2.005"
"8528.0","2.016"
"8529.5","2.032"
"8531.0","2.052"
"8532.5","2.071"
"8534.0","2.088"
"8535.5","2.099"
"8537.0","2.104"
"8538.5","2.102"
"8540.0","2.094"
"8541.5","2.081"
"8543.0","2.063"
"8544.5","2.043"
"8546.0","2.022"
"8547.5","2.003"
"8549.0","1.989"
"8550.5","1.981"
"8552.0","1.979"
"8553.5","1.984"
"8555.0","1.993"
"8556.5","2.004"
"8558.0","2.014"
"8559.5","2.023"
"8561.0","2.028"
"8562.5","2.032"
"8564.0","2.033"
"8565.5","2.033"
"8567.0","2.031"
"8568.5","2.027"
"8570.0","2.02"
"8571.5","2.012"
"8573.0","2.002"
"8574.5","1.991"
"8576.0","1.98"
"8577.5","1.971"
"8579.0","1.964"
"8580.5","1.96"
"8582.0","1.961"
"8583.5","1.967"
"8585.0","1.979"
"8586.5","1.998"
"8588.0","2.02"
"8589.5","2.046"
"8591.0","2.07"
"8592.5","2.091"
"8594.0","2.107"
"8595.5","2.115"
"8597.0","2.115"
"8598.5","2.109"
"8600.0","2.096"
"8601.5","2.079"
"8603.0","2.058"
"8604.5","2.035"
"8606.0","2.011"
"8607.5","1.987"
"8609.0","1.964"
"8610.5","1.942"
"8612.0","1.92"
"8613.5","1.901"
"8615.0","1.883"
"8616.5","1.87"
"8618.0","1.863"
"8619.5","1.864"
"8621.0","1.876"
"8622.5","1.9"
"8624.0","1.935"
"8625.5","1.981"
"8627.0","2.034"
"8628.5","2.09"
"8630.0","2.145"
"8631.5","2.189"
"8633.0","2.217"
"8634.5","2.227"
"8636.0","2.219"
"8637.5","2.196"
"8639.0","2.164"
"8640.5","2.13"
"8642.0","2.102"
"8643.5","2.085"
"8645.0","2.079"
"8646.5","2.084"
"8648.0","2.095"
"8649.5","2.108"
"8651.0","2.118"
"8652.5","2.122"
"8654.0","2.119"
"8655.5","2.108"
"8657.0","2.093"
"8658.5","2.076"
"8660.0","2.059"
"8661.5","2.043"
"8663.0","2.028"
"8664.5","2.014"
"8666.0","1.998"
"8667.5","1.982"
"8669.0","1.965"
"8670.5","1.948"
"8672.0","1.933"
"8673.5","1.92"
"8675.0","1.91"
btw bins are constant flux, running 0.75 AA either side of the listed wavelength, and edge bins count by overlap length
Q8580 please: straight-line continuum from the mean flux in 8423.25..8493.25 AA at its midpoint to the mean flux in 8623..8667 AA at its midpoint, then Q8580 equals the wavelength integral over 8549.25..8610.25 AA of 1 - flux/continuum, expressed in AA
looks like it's 3.2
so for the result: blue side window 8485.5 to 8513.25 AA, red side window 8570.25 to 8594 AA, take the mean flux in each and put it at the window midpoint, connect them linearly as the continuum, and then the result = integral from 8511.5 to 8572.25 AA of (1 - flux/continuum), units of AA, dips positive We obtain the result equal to 1.2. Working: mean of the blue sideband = 2.18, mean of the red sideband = 2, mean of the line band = 2.05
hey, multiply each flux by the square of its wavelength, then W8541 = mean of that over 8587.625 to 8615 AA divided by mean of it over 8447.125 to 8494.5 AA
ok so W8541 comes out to 0.96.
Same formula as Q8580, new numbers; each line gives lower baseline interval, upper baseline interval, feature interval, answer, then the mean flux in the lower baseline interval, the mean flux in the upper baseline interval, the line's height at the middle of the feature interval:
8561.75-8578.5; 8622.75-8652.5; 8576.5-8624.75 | 1.6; 2.01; 2.11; 2.06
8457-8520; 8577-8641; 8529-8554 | 0.7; 2.17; 2.03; 2.11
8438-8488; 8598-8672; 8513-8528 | 0.6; 2.19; 2.04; 2.14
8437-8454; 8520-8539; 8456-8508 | -0.6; 2.23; 2.05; 2.15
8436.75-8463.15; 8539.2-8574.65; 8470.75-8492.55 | 0.6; 2.24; 2.02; 2.18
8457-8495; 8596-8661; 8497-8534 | 0.1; 2.16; 2.05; 2.13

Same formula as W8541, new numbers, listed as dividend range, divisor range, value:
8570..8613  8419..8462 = 0.94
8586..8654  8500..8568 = 1.01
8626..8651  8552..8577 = 1.08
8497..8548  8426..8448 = 0.96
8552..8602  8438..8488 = 0.95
